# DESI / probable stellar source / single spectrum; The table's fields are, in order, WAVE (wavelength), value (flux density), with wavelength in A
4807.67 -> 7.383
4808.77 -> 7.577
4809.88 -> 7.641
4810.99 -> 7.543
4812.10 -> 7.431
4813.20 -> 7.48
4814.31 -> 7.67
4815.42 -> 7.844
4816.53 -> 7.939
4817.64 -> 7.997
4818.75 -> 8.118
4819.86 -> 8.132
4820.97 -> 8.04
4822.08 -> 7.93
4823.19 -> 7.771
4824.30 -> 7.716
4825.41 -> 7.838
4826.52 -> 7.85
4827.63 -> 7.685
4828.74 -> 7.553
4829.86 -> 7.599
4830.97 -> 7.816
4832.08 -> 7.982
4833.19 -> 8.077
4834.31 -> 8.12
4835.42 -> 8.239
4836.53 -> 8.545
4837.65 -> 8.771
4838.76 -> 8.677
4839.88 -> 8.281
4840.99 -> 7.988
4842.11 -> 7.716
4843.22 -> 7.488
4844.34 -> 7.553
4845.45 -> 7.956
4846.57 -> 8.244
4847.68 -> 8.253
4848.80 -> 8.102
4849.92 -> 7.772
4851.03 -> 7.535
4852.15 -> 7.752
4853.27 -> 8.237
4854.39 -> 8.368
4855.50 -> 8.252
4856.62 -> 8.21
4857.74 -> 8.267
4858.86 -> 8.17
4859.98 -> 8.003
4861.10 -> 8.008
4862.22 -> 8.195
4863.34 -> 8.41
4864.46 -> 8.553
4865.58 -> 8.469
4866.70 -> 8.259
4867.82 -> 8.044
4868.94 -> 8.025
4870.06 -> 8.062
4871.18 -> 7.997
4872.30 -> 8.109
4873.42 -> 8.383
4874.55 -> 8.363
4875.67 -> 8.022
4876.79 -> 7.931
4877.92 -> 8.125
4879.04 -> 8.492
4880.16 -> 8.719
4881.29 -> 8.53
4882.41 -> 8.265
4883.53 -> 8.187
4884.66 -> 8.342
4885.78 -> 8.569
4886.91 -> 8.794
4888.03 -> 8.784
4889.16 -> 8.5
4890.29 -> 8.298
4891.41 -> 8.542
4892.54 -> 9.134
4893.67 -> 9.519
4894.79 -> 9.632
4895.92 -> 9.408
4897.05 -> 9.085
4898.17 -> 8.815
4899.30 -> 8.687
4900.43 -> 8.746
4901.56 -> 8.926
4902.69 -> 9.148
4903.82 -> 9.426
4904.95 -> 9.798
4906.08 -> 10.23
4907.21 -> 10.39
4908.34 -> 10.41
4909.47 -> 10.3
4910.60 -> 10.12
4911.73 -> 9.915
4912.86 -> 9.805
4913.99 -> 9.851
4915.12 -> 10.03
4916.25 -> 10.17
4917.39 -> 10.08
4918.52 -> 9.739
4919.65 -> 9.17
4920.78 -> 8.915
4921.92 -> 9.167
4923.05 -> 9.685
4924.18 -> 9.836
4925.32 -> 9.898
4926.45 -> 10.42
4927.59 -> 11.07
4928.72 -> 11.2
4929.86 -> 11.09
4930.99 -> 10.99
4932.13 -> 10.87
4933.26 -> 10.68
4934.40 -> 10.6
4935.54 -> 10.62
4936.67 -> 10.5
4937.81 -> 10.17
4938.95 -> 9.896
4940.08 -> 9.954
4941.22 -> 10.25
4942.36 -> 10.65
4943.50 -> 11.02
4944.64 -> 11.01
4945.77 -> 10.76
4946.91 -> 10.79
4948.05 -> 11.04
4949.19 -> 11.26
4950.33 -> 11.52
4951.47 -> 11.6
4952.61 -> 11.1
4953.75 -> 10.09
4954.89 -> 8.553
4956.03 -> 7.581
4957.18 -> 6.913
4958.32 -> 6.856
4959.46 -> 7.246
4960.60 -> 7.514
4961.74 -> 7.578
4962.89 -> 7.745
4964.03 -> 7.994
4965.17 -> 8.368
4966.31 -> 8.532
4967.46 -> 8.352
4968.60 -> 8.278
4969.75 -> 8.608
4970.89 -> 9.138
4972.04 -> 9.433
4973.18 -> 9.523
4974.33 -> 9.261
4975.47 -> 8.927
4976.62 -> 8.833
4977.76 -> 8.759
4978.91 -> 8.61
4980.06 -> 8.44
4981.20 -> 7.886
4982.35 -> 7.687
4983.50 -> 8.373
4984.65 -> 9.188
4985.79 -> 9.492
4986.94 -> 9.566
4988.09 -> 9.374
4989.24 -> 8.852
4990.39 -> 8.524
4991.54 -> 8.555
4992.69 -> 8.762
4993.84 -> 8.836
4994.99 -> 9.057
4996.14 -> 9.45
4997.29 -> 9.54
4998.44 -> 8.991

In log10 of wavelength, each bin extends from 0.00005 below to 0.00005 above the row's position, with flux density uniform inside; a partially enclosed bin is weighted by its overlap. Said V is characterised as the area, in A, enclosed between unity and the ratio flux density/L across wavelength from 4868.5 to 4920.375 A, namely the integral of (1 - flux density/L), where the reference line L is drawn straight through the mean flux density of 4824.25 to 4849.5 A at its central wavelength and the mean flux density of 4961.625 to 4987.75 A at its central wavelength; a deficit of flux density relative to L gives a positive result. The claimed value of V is -4.73 A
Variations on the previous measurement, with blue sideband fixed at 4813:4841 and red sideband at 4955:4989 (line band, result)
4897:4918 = -3.74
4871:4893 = -0.68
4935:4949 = -3.77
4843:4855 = 0.17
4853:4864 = -0.17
